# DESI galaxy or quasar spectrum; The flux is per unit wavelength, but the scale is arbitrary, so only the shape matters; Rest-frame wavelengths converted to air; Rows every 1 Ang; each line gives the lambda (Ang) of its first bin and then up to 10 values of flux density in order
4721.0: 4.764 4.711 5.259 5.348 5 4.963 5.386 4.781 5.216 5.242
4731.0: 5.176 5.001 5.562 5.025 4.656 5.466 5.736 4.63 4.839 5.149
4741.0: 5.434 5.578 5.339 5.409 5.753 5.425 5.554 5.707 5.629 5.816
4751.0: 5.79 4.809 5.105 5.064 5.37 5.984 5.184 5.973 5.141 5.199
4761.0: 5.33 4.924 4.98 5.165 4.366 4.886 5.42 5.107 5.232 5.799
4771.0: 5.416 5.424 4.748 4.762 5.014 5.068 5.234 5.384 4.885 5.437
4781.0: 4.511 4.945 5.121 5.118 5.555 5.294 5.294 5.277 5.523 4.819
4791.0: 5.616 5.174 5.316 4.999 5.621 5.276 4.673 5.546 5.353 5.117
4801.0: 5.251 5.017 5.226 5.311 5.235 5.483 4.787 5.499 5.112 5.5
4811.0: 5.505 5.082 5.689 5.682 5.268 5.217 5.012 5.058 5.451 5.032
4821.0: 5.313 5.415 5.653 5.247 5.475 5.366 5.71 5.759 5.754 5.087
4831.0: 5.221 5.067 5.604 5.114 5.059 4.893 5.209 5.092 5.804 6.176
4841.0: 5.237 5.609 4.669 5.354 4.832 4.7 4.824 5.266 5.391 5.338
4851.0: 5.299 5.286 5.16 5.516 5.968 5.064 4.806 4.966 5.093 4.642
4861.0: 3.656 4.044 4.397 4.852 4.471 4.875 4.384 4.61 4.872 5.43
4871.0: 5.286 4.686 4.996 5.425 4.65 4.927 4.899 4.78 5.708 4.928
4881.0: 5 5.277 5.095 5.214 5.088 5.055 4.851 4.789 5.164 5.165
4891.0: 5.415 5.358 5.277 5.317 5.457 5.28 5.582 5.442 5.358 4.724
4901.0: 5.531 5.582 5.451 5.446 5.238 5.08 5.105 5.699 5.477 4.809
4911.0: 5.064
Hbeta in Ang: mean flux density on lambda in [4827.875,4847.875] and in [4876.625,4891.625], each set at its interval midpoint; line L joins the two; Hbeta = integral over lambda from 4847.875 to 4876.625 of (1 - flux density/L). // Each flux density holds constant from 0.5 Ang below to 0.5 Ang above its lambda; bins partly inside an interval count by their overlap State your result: 1.3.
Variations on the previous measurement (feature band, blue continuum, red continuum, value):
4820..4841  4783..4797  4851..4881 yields -1.27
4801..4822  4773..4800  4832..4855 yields -0.26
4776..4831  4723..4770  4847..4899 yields -1.21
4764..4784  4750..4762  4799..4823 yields 0.90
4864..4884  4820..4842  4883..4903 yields 1.22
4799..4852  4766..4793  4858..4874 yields -3.75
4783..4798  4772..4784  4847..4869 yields -0.74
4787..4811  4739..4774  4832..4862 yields -0.11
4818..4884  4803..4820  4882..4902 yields 1.80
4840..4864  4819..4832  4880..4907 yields 1.41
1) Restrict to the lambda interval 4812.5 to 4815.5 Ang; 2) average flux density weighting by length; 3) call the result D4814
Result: 5.55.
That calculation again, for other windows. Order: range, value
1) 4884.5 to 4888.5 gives 4.95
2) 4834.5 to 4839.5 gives 5.21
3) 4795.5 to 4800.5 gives 5.19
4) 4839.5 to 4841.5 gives 5.71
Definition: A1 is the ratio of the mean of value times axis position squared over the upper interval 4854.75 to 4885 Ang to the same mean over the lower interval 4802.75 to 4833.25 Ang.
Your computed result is 0.9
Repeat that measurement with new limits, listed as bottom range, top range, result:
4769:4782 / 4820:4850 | 1.06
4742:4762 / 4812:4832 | 1.02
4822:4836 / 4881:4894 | 0.98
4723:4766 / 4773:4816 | 1.01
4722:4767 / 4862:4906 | 1.03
